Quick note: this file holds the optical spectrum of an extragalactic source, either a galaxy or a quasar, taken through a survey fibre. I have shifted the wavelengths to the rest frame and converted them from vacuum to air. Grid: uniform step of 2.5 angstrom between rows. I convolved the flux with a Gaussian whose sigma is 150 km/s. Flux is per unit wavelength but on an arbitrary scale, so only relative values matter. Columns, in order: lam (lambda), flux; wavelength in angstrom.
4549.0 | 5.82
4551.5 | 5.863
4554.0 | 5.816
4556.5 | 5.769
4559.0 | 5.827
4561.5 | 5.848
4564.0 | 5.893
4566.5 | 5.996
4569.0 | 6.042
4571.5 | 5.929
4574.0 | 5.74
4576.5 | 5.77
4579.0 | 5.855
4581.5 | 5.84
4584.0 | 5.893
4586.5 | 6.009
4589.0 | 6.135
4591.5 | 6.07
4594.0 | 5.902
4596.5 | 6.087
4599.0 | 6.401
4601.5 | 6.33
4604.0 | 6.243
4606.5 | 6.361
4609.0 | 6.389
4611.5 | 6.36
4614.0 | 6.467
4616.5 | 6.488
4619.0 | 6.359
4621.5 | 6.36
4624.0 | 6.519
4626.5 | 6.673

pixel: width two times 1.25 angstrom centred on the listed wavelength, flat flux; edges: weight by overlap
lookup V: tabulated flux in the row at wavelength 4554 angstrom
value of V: 5.816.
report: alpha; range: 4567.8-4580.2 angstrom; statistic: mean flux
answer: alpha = 5.87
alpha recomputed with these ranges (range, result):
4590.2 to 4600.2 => 6.11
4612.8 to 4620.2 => 6.44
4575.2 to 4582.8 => 5.82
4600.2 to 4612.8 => 6.34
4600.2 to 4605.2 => 6.29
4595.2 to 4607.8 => 6.28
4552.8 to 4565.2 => 5.83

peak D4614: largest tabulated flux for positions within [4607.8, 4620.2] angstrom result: 6.488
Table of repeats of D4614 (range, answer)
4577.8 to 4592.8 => 6.135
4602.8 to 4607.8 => 6.361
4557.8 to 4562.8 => 5.848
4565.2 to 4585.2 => 6.042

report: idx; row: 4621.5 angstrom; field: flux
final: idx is 6.36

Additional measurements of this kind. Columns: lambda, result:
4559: 5.827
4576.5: 5.77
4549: 5.82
